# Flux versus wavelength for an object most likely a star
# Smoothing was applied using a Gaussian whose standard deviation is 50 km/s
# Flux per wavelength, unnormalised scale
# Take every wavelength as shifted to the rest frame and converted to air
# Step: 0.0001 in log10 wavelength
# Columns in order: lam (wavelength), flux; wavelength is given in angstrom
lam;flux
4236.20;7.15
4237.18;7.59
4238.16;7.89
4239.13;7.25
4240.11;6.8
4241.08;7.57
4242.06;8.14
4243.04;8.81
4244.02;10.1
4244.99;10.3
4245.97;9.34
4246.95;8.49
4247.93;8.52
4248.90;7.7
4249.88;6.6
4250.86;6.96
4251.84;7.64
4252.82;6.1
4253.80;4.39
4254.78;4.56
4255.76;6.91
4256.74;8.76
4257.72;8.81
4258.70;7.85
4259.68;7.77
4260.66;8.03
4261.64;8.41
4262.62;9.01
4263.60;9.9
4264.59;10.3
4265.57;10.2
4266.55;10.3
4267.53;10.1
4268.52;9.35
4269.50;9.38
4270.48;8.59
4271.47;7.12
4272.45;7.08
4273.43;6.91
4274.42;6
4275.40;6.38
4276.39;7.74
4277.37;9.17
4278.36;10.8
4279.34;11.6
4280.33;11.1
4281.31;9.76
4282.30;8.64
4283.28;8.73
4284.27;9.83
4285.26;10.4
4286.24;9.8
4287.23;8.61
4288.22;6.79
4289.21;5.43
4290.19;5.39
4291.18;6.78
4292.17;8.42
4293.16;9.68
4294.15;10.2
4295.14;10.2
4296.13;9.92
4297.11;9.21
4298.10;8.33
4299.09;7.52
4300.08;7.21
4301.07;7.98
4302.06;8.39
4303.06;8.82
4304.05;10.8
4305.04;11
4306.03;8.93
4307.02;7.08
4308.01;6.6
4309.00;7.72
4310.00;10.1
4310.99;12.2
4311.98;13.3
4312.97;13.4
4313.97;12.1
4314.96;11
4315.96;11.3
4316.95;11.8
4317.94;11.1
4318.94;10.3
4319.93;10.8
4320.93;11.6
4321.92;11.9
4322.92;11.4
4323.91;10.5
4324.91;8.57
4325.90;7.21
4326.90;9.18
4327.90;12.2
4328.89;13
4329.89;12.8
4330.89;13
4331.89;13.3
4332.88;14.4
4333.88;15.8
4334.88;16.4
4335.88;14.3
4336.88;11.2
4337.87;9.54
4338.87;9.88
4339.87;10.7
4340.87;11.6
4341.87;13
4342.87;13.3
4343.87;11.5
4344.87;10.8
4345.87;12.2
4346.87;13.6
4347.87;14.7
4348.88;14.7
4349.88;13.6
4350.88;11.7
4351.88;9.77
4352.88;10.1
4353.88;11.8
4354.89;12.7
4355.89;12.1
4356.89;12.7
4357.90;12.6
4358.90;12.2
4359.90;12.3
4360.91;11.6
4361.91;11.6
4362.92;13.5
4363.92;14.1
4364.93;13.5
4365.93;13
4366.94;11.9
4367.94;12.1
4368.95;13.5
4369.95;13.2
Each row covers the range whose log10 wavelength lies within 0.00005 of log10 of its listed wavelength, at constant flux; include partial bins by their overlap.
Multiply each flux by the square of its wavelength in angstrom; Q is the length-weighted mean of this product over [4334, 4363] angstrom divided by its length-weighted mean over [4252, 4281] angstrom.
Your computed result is 1.53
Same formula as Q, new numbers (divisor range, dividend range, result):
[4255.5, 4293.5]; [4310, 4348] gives 1.42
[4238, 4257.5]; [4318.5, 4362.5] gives 1.64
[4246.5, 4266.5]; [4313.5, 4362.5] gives 1.57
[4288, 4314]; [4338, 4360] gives 1.38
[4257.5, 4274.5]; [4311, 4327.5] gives 1.30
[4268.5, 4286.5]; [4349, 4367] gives 1.45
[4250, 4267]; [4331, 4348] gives 1.65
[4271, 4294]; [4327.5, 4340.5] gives 1.56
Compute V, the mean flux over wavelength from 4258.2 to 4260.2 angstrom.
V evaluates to 7.83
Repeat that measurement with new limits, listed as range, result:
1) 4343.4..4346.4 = 11.5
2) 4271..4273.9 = 7.06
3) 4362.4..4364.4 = 13.8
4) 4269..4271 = 8.97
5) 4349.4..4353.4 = 11.3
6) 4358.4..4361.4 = 12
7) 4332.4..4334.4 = 15.1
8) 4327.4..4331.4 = 12.7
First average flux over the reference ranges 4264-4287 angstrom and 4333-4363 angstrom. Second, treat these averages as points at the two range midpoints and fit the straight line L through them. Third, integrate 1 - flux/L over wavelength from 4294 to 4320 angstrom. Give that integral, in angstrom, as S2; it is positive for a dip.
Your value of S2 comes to 1.6 angstrom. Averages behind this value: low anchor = 9.1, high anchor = 12.4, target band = 9.89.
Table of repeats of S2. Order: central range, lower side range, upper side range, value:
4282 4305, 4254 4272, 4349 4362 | 2.6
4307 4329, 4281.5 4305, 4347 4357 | -0.9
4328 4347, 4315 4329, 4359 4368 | -2.0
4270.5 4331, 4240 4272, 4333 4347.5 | 6.0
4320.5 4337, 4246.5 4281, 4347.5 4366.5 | -1.4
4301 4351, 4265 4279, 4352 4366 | -2.4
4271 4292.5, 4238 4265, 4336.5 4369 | 2.2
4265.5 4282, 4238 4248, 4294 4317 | 0.4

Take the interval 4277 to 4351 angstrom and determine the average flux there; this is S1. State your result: 10.6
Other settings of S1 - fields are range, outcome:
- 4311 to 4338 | 11.9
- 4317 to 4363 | 12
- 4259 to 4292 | 8.64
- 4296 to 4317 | 9.72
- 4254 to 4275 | 8.29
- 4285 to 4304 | 8.4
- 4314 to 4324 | 11.2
